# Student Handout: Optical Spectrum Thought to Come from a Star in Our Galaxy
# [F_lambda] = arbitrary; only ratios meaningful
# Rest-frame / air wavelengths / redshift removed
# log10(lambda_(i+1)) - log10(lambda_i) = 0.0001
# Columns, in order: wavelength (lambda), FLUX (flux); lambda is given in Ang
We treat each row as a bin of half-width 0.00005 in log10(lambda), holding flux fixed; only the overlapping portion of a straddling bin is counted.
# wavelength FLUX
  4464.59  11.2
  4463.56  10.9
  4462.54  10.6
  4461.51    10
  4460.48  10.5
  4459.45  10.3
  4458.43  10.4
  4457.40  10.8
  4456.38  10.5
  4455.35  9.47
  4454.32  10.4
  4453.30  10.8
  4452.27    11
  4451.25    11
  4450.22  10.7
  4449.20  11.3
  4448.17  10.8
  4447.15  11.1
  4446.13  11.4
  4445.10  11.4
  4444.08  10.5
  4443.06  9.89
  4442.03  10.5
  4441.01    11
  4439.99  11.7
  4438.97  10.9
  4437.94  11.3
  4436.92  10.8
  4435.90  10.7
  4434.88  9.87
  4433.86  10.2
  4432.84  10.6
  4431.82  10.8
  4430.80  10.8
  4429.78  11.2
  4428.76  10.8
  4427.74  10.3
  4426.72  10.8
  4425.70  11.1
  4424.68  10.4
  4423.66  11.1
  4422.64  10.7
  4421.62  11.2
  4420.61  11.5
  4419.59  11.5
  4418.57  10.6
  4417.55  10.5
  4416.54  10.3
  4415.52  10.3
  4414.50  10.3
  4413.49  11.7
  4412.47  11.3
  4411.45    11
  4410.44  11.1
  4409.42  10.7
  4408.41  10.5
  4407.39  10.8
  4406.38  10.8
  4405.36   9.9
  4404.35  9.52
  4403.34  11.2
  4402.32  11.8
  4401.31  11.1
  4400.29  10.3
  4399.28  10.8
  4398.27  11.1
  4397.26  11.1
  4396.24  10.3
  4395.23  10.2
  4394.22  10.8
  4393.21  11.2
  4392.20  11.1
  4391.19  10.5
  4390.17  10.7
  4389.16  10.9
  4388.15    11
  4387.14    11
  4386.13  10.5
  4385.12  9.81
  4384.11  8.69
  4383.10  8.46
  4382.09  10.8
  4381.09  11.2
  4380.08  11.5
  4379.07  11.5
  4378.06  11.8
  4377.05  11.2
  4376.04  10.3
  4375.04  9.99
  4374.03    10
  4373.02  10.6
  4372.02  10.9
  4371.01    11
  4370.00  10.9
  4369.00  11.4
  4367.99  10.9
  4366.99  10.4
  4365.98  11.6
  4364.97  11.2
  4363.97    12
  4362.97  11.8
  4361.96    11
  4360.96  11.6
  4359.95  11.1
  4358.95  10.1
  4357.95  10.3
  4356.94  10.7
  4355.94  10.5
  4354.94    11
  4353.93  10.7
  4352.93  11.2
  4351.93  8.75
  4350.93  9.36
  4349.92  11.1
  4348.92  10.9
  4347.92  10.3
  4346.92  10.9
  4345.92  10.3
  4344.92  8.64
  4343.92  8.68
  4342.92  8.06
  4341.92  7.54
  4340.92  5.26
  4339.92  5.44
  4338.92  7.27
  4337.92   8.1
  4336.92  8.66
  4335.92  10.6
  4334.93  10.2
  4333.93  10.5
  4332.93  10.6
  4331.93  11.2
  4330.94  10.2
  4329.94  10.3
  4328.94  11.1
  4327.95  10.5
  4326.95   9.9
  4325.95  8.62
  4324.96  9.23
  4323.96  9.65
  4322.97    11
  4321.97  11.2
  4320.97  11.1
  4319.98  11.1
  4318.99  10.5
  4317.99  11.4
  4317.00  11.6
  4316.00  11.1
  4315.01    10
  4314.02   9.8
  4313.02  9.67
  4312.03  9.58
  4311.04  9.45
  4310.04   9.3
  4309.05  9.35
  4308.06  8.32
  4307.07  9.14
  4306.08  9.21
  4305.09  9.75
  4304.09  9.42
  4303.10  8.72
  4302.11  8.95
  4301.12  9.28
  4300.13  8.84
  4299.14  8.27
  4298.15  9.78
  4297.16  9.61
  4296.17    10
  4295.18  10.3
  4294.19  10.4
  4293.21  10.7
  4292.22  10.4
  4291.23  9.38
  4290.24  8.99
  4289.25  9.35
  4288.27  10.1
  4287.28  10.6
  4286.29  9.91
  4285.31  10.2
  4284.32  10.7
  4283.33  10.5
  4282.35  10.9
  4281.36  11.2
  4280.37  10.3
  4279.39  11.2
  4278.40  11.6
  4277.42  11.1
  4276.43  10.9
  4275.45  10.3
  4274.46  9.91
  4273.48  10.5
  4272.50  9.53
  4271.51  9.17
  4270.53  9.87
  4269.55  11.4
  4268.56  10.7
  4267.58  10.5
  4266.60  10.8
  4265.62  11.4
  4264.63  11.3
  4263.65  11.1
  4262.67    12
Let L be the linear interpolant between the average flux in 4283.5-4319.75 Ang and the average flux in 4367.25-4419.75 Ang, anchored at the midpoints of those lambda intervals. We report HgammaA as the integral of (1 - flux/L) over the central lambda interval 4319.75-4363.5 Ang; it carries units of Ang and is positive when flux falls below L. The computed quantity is 1.2 Ang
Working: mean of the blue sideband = 9.8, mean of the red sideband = 10.7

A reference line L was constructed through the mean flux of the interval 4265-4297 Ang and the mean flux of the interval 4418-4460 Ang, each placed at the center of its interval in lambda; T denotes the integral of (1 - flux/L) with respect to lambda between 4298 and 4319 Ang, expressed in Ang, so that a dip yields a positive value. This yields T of 1.8 Ang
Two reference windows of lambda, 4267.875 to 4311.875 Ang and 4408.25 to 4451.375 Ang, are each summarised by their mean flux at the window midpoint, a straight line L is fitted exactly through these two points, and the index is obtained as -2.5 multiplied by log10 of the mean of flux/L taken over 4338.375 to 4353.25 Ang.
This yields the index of 0.161 mag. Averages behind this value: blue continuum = 9.94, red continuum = 10.8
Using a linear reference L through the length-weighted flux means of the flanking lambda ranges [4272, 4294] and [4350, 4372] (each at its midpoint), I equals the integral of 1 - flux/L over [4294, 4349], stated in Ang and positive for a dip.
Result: 5.2 Ang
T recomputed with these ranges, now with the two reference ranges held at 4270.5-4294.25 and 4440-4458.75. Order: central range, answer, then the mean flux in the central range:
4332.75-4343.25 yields 2.1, 8.32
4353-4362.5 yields -0.3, 10.8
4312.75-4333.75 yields -0.1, 10.5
